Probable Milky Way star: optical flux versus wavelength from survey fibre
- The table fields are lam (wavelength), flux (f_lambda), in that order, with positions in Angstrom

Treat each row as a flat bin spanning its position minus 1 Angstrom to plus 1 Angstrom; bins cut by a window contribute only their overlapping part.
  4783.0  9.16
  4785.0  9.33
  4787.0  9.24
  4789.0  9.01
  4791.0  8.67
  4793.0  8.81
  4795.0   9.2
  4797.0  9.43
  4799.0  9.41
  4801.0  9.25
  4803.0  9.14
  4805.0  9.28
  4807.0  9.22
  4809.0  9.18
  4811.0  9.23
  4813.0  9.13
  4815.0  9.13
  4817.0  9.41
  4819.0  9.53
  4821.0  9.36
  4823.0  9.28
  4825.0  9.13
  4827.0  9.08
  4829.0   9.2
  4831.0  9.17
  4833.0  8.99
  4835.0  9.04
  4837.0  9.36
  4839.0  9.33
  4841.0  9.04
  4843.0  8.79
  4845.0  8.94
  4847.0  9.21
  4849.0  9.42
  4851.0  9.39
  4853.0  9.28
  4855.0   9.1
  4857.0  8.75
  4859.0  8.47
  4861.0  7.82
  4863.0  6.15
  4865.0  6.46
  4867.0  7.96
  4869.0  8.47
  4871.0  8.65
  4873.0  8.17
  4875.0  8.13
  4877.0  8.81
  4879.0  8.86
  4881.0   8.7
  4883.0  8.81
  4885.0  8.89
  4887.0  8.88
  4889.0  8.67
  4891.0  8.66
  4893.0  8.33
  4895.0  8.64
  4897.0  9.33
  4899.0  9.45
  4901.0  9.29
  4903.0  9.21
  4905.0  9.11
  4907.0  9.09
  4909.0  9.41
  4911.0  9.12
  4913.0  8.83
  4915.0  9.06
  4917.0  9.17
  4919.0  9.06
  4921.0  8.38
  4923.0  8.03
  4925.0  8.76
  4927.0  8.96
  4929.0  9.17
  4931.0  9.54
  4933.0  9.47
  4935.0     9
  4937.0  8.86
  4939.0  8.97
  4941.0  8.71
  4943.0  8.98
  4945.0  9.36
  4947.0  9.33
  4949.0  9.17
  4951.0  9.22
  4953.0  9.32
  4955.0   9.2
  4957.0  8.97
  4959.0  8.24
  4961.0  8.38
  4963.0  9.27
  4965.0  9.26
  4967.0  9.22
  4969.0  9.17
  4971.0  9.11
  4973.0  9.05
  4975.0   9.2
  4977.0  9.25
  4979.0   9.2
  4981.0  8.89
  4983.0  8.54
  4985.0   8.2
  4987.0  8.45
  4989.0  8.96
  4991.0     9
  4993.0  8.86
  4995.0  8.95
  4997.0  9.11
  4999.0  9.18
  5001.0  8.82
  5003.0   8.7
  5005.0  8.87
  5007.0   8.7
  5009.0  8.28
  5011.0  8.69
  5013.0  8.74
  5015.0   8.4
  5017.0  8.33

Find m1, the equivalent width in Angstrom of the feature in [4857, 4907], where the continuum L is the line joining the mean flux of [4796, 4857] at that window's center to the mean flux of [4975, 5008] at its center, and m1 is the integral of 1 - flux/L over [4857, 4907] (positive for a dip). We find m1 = 3.17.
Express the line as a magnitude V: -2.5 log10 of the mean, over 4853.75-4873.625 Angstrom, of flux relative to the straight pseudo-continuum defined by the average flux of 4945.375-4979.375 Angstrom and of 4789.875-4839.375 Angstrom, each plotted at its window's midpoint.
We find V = 0.15 mag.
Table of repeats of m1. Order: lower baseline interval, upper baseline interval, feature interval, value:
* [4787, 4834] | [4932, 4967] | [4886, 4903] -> 0.33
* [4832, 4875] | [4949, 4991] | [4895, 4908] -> -0.67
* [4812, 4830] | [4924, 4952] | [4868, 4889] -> 1.24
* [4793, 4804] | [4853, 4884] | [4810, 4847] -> -1.50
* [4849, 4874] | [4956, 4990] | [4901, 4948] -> -2.20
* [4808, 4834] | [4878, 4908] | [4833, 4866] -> 1.58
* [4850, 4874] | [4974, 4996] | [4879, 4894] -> -0.66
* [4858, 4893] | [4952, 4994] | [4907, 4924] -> -0.70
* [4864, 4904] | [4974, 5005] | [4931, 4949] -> -0.73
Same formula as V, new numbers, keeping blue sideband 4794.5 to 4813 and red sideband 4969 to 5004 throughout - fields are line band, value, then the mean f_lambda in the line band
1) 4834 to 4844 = 0.01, 9.11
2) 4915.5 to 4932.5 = 0.02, 8.91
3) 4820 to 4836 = 0.01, 9.16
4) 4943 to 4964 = -0.01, 9.04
